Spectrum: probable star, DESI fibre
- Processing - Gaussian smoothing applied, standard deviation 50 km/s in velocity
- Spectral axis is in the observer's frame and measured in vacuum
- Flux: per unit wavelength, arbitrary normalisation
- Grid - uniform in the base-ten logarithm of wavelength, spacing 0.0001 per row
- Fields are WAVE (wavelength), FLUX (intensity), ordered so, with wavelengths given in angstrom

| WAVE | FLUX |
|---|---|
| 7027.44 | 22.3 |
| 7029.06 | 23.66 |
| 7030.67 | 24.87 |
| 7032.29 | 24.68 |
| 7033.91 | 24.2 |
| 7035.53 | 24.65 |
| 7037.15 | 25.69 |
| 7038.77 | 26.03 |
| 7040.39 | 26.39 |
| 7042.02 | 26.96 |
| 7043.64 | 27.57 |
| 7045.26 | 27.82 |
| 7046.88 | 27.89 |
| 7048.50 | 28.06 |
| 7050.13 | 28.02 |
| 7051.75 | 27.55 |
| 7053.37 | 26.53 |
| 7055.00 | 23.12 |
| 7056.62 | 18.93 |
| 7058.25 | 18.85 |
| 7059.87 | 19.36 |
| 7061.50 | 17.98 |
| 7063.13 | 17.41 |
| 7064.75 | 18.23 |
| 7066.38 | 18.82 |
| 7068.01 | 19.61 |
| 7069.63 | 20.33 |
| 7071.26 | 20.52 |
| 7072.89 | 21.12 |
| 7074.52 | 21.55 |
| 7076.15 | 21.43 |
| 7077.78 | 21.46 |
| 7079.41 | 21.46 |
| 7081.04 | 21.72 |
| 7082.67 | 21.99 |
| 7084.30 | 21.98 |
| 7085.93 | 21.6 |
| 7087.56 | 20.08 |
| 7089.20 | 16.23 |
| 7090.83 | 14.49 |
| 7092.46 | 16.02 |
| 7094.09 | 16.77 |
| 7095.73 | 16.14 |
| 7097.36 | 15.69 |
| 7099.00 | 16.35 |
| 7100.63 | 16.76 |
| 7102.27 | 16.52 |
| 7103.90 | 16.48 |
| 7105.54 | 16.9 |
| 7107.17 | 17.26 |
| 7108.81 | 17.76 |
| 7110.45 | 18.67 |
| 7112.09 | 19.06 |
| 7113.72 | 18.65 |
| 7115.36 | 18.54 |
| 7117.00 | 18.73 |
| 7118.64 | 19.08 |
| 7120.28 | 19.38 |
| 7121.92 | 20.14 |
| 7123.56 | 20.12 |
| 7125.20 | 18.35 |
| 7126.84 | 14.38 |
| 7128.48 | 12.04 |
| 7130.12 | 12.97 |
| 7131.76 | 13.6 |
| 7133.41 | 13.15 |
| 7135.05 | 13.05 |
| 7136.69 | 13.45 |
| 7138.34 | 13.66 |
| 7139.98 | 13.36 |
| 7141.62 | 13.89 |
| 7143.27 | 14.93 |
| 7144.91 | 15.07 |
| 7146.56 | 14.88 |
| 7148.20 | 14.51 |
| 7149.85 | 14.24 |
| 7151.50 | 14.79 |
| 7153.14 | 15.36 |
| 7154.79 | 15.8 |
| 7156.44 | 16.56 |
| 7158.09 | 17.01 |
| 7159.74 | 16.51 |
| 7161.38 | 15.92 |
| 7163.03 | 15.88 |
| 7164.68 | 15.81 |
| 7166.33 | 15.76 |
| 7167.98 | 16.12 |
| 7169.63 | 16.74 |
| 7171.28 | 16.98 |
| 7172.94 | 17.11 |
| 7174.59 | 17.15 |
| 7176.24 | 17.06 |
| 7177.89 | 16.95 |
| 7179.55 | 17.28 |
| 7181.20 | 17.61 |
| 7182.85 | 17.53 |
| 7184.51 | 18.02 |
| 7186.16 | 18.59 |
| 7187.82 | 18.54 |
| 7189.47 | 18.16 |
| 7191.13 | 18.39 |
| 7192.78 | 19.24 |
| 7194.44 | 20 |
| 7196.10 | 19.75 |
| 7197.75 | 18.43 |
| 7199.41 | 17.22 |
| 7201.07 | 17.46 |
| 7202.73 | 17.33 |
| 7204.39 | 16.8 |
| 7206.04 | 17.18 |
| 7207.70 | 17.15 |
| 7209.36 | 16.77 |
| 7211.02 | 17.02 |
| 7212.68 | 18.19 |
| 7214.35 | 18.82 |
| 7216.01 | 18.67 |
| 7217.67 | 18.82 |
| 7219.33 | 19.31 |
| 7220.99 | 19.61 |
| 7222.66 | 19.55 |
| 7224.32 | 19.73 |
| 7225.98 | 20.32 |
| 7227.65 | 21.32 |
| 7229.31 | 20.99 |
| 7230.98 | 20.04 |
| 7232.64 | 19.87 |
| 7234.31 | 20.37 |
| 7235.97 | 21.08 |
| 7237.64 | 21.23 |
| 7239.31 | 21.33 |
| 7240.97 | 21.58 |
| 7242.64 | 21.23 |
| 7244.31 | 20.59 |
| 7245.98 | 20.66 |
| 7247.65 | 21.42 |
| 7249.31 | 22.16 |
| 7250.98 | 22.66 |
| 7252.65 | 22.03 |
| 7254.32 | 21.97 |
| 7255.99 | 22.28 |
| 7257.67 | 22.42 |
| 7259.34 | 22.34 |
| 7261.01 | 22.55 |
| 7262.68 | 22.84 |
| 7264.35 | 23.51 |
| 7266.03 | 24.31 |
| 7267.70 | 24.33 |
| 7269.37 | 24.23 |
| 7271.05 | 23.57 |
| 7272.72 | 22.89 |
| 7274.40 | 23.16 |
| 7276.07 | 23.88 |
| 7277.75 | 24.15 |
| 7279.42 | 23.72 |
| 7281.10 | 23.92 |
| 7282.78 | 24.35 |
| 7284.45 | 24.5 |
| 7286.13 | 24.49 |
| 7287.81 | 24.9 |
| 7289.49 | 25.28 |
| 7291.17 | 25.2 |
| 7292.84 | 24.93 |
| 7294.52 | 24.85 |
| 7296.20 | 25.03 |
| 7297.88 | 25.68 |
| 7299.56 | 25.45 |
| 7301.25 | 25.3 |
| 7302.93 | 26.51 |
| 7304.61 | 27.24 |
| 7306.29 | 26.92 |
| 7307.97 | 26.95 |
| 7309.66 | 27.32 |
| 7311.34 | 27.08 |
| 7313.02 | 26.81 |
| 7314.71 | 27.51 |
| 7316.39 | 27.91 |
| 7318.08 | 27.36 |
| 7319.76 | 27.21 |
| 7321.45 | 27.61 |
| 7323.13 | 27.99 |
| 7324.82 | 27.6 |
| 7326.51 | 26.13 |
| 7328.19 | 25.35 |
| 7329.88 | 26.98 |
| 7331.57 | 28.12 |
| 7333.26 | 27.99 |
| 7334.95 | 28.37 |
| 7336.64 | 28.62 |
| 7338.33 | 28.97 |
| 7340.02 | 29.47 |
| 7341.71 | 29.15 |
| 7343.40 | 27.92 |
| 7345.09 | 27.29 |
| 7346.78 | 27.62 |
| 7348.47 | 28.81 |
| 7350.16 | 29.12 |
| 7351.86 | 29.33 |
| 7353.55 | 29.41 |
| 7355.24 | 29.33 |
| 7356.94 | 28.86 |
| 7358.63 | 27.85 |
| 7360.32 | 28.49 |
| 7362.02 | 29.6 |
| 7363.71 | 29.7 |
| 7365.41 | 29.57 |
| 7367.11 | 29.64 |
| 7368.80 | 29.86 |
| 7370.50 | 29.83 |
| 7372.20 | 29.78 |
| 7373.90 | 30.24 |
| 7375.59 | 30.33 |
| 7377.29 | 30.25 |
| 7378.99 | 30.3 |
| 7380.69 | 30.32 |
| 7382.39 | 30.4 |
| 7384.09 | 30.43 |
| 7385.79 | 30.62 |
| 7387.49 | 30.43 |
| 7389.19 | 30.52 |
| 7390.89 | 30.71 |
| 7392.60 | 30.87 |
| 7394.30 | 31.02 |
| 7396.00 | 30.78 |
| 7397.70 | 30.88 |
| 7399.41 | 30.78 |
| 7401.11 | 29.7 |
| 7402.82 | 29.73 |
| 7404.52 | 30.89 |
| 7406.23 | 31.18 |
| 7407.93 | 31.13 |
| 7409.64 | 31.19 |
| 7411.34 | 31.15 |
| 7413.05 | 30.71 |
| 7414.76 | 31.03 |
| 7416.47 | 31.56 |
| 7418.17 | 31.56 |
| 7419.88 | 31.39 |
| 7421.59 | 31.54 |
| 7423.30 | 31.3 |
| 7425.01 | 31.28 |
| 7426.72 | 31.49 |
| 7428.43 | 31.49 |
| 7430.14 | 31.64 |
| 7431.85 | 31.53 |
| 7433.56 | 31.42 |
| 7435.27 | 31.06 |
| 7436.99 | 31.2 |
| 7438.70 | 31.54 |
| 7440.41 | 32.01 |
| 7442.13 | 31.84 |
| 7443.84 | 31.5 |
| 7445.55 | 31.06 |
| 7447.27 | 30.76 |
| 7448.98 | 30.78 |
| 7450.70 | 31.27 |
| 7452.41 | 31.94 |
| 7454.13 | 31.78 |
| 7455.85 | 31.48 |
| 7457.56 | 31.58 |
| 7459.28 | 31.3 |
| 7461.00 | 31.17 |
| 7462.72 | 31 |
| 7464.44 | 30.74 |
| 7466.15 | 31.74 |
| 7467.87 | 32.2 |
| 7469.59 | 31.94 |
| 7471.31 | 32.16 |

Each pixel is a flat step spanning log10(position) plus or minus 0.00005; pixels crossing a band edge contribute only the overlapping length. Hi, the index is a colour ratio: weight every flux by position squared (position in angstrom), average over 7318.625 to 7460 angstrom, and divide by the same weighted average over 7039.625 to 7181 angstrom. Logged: 1.77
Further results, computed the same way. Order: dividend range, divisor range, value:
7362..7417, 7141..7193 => 1.96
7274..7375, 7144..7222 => 1.65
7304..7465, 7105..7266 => 1.74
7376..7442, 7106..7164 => 2.09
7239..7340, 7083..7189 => 1.57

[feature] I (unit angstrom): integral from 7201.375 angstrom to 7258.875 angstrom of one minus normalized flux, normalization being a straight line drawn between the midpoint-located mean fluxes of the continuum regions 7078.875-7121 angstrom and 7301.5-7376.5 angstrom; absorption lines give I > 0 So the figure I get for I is 9.0 angstrom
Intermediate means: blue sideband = 18.2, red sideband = 28.3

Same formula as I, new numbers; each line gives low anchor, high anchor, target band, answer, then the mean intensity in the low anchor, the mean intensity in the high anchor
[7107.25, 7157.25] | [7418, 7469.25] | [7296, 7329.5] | -2.51 angstrom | 16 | 31.4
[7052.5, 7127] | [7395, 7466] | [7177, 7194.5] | 3.37 angstrom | 19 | 31.2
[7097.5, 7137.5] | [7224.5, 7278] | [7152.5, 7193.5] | 4.10 angstrom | 16.7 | 22.1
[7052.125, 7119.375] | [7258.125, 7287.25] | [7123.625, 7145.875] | 6.67 angstrom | 19.1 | 23.7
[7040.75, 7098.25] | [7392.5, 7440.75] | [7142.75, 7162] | 6.65 angstrom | 21.3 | 31.1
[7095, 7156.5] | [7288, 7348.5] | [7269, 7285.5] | 0.57 angstrom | 16.1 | 27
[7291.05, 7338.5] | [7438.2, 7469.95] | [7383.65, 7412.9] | -1.09 angstrom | 26.9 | 31.5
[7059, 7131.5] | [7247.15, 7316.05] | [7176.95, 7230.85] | 8.47 angstrom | 18.4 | 24.5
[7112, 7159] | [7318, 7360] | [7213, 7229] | 1.06 angstrom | 15.8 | 28.1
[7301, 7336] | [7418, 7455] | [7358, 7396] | -1.00 angstrom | 27.2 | 31.4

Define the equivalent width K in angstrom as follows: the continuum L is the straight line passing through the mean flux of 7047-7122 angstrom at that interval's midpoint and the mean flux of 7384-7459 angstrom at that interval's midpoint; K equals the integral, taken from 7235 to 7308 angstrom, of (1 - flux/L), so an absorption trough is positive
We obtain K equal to 7.0 angstrom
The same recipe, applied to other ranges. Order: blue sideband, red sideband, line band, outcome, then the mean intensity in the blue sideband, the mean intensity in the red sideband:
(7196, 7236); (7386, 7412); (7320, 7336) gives -0.77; 18.8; 30.7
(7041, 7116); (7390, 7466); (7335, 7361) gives 0.03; 20.4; 31.2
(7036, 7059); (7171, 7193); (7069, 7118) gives 9.06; 25.7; 17.7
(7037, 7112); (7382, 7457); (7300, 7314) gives 0.50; 20.8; 31.1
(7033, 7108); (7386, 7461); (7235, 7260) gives 4.29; 21.1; 31.2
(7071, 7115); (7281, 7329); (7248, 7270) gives 1.51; 18.7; 26.2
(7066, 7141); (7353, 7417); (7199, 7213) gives 3.20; 17.7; 30.2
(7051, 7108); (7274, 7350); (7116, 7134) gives 3.58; 19.3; 26.5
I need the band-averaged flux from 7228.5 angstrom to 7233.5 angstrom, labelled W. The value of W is 20.3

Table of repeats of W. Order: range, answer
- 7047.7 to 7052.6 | 27.9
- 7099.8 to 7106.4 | 16.7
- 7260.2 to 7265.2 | 23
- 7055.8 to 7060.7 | 19.1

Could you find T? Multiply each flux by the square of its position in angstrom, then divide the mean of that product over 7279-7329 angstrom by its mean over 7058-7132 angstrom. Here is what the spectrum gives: 1.5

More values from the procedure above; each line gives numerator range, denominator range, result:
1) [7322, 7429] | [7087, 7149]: 1.97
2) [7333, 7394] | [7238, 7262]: 1.39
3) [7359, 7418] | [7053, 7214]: 1.86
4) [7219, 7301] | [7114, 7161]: 1.50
